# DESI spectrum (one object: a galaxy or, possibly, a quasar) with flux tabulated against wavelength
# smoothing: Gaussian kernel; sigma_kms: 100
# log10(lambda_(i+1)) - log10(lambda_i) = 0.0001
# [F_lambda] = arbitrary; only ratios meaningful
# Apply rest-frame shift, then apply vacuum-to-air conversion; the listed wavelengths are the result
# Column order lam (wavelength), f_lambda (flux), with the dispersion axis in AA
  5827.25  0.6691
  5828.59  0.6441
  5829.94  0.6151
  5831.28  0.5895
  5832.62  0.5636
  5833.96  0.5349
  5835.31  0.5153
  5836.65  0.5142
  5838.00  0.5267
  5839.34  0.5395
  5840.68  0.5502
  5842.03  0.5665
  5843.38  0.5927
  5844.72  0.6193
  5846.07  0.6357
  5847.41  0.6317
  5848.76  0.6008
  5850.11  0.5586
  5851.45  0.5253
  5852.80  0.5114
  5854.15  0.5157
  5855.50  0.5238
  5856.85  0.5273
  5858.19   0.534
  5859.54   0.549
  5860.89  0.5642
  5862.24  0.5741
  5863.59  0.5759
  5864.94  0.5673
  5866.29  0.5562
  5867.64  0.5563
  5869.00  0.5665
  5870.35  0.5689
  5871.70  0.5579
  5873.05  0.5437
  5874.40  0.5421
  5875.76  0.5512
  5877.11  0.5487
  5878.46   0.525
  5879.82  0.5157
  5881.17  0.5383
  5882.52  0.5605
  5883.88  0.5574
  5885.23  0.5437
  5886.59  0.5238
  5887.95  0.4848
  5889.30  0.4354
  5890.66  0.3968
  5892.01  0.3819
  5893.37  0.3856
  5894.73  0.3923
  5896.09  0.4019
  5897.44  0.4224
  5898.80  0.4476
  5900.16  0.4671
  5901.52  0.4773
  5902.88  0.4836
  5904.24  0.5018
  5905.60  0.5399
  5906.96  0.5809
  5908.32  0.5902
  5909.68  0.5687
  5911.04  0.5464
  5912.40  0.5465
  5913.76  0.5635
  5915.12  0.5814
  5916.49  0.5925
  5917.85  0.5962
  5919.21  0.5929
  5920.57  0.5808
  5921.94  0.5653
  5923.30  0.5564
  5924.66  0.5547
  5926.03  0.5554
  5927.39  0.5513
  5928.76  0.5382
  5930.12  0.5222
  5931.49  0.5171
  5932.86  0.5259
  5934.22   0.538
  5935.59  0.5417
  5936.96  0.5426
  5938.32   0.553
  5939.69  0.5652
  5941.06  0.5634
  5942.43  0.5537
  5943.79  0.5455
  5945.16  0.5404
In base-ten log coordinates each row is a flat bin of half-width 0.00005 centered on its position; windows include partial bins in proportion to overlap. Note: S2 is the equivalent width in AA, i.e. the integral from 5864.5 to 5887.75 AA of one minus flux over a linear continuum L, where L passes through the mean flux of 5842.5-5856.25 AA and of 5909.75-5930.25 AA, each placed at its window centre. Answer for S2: 0.9 AA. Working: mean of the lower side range 0.571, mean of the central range 0.547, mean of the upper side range 0.564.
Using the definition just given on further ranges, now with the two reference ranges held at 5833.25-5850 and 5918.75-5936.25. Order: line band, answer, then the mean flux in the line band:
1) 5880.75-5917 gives 3.61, 0.5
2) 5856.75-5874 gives 0.16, 0.558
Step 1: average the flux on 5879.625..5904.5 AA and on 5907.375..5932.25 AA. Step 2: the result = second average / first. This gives 1.20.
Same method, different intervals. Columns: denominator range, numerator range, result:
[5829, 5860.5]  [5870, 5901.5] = 0.88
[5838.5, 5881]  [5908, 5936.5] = 1.00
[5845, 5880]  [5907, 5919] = 1.03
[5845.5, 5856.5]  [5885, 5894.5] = 0.79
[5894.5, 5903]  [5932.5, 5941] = 1.24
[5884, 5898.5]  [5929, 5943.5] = 1.23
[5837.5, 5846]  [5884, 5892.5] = 0.82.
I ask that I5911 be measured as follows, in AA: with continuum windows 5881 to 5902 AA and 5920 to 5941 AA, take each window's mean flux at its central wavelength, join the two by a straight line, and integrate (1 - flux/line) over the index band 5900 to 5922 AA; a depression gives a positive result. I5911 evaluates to -2.1 AA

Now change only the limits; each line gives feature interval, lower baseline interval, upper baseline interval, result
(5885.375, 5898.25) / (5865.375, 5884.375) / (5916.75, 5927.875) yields 2.9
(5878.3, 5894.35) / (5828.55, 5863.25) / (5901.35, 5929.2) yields 2.1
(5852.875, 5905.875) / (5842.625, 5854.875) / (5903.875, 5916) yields 5.4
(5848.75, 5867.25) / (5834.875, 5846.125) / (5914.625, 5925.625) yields 0.5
